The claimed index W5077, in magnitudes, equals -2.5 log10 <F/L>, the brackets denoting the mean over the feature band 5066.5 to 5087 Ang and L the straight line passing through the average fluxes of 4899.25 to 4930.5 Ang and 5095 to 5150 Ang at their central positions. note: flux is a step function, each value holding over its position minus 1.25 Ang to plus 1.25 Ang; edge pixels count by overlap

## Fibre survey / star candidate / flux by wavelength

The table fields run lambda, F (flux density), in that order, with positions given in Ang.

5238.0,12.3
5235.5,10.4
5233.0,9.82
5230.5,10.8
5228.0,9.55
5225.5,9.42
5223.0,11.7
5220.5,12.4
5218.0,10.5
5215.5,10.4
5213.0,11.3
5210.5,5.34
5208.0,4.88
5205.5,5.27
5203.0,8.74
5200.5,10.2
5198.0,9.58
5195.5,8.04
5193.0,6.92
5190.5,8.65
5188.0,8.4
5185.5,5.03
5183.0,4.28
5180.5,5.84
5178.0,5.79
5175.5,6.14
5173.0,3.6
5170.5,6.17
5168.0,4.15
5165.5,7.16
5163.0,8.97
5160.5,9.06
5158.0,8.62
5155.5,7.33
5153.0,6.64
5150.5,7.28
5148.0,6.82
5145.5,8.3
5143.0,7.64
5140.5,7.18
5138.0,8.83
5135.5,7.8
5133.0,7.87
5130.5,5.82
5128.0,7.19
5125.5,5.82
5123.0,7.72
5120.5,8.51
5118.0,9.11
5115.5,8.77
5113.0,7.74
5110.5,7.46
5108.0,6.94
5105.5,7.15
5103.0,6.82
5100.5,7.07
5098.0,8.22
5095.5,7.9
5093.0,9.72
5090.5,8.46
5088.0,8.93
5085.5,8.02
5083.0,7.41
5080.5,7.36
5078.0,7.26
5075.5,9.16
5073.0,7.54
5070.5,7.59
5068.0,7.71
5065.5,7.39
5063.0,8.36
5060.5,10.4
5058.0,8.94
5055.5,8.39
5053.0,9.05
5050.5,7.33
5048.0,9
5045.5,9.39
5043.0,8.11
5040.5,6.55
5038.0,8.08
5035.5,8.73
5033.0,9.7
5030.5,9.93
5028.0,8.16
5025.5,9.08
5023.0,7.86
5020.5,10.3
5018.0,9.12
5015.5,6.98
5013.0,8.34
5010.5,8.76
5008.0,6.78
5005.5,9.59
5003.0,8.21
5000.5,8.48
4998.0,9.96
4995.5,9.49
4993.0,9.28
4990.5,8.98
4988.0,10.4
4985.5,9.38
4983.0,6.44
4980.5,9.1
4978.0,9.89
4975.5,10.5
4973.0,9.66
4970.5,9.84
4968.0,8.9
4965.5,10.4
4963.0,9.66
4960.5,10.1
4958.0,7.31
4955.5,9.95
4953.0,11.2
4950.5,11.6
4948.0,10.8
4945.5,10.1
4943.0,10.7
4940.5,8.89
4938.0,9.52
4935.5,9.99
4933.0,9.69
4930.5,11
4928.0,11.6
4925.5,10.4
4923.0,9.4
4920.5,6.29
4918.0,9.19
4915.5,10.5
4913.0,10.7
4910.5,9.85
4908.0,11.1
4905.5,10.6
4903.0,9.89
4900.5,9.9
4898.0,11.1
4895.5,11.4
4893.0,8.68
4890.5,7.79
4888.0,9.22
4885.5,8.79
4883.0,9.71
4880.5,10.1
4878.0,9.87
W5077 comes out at 0.05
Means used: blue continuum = 9.99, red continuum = 7.57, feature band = 7.77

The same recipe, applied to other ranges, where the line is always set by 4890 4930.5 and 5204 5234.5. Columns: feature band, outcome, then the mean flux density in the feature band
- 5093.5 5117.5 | 0.24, 7.68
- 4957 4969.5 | 0.06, 9.32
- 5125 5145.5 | 0.27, 7.38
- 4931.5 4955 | -0.04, 10.3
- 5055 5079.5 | 0.17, 8.26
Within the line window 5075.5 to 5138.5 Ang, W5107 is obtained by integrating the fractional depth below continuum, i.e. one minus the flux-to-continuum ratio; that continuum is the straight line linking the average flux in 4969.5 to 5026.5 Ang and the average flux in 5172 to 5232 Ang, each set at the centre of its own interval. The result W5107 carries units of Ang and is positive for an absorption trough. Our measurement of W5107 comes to 5.3 Ang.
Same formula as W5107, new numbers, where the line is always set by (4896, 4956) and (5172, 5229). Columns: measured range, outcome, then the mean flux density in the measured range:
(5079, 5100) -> 1.51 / 8.2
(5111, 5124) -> 0.42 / 8.33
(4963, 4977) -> -0.03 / 9.84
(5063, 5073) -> 1.50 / 7.66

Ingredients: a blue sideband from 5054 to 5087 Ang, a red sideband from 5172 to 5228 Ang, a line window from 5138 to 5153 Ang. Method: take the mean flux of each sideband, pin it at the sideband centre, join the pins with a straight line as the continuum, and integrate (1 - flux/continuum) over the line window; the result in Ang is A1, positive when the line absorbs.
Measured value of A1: 0.9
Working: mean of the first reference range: 8.13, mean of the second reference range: 7.89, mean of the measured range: 7.49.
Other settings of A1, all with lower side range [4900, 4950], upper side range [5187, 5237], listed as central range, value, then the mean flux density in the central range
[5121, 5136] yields 3.7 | 7.07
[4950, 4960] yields 0.0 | 9.9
